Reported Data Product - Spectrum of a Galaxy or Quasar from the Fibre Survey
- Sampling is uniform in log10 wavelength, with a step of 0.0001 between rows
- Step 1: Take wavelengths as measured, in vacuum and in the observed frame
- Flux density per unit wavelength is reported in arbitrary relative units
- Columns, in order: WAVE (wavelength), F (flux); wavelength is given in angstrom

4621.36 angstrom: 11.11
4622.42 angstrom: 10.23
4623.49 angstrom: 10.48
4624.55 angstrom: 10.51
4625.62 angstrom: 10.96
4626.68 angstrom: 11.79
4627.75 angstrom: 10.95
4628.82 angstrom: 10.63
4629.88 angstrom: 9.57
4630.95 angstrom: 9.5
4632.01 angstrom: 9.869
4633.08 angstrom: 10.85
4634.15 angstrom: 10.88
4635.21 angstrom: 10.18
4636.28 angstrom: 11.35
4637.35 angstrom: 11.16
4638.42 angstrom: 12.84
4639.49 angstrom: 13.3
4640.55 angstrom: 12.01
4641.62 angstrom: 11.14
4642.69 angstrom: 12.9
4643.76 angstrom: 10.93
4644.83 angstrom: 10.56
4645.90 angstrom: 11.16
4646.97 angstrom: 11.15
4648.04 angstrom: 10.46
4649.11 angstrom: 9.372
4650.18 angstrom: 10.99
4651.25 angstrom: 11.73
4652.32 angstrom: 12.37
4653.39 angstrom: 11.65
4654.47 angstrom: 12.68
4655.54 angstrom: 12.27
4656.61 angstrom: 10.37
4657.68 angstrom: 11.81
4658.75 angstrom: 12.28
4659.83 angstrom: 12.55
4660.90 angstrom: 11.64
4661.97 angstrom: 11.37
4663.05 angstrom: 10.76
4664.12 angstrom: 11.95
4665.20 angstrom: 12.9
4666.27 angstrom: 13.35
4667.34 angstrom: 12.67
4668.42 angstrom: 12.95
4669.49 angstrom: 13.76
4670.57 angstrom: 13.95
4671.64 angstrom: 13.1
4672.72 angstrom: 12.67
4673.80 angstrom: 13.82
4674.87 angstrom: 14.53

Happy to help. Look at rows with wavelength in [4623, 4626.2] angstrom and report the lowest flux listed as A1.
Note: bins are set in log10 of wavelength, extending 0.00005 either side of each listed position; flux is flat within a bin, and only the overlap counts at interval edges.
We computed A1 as 10.48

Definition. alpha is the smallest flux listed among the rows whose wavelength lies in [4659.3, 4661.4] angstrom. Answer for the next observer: 11.64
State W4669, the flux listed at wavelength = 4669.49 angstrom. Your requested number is 13.76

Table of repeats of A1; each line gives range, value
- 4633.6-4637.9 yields 10.18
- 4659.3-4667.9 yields 10.76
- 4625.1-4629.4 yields 10.63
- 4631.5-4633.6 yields 9.869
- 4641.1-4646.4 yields 10.56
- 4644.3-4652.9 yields 9.372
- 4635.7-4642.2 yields 11.14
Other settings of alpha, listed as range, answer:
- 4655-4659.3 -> 10.37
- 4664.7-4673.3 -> 12.67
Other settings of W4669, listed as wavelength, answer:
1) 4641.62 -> 11.14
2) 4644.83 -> 10.56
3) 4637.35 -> 11.16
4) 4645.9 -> 11.16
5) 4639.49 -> 13.3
